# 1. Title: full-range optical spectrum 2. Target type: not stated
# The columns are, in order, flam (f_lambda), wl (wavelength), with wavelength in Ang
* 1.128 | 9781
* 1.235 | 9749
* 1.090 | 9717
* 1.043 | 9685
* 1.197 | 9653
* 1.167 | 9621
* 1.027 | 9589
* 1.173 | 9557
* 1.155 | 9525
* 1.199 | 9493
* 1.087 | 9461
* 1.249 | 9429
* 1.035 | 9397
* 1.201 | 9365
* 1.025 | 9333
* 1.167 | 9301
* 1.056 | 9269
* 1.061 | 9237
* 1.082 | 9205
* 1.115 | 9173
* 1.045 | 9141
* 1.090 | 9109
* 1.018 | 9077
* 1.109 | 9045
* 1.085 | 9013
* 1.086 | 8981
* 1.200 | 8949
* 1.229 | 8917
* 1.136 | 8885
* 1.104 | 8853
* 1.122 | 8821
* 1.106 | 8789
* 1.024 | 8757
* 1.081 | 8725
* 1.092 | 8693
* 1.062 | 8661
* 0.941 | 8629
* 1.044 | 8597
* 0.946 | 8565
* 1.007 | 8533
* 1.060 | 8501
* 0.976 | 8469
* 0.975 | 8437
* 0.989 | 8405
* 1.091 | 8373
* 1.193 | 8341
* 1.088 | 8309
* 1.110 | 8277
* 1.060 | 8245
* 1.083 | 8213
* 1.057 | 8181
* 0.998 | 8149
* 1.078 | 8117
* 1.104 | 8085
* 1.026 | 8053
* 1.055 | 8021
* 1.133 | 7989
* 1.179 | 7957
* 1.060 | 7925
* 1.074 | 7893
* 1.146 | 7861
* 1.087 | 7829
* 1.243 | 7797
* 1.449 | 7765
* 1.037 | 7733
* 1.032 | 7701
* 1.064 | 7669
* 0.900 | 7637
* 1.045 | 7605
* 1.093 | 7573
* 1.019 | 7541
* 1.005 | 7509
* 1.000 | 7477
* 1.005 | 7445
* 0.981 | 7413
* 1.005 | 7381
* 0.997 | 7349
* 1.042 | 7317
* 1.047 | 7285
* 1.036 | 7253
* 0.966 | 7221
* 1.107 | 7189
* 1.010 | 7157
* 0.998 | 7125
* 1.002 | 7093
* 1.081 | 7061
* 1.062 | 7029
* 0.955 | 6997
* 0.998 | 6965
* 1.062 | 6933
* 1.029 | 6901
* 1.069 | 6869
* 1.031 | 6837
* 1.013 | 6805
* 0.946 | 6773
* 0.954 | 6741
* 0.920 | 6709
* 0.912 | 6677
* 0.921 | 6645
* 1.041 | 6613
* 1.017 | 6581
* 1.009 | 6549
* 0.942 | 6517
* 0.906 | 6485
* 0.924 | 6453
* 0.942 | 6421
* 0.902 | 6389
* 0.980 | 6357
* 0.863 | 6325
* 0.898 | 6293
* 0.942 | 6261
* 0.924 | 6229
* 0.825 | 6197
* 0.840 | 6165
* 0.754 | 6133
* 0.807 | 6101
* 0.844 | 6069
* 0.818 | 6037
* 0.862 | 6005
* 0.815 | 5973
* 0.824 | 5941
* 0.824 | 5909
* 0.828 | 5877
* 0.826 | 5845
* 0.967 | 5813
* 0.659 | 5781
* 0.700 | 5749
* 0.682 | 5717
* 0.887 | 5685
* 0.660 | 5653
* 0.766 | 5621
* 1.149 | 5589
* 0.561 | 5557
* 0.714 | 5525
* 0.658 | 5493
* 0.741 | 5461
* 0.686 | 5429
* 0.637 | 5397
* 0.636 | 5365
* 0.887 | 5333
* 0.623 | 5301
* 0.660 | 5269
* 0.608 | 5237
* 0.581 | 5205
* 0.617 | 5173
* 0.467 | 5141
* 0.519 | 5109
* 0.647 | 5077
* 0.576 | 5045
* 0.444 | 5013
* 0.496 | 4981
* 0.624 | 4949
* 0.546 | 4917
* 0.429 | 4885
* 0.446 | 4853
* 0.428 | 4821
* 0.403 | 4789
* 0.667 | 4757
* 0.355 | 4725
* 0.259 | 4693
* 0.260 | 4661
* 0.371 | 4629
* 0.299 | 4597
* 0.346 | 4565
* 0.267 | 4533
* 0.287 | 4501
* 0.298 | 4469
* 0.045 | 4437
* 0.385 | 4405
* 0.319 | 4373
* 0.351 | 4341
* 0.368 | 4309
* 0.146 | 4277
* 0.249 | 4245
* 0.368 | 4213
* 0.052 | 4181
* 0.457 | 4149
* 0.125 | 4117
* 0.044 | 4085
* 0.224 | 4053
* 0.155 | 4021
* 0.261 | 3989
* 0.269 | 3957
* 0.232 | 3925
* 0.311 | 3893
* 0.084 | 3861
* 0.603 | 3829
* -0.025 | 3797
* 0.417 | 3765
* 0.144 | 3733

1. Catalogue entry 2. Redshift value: 0.184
